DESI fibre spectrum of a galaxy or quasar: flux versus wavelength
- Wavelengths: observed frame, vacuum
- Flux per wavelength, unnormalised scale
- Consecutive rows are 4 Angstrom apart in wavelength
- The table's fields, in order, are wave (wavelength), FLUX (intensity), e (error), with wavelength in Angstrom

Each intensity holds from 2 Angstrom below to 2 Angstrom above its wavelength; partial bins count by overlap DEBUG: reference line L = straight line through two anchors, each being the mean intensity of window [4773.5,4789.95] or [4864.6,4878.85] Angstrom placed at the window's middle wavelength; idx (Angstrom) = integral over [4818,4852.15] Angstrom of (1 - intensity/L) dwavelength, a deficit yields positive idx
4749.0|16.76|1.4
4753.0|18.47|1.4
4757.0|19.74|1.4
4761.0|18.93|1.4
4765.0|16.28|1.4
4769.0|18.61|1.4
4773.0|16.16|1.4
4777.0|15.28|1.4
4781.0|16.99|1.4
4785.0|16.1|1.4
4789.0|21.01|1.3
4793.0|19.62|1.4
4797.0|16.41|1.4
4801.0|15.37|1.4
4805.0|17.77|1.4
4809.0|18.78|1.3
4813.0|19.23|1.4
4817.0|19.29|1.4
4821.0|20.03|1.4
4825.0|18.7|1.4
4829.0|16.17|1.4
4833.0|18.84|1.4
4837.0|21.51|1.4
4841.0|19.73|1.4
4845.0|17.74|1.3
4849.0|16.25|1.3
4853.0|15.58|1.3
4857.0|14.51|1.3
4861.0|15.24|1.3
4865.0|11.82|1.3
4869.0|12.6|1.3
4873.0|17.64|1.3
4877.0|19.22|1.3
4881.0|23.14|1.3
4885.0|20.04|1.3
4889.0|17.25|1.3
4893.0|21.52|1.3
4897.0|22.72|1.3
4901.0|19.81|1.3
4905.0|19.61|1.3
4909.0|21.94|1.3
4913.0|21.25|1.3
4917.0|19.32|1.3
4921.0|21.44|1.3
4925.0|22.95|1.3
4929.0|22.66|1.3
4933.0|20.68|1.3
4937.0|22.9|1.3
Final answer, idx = -4.9 Angstrom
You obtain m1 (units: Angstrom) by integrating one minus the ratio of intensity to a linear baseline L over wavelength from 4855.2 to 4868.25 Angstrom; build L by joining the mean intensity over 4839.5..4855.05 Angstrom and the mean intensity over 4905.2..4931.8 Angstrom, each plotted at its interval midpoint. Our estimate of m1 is 3.1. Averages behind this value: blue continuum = 17.2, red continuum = 21.4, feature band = 13.7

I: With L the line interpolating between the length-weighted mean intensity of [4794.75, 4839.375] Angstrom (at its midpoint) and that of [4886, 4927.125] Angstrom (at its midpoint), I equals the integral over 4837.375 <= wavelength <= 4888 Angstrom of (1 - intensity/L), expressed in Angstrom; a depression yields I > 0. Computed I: 6.4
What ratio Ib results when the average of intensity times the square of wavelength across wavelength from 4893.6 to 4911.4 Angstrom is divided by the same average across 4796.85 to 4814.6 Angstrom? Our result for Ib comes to 1.25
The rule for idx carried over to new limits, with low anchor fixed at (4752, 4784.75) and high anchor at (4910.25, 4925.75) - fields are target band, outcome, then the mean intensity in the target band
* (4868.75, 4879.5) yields 1.41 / 17.4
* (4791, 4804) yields 0.70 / 17.2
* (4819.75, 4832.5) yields 0.41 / 18.3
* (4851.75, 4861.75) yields 2.33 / 15.1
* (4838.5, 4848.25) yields 0.37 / 18.6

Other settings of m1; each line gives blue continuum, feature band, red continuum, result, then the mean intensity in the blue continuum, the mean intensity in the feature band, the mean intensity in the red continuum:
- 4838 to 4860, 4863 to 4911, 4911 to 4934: 0.9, 16.9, 18.9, 21.4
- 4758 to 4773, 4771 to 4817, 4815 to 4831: 1.5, 17.8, 17.6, 18.5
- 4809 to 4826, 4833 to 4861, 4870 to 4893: 2.7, 19.3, 17.5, 19.3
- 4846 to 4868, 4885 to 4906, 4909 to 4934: -1.6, 14.7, 20.2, 21.5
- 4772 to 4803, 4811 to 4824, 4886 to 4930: -1.0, 17.1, 19.5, 20.9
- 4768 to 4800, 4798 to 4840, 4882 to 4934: -0.3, 17.4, 18.5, 20.9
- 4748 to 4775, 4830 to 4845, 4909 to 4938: 0.1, 17.9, 19.5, 21.6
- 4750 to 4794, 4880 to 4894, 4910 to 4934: 0.3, 17.9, 20.2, 21.4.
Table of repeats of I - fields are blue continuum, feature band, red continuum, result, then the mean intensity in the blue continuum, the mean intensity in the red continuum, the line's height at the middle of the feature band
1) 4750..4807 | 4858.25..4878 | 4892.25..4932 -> 4.9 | 17.6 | 21.3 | 20.1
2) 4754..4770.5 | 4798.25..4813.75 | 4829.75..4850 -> 0.8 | 18.4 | 18.8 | 18.6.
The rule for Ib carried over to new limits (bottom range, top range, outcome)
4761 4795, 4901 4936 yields 1.28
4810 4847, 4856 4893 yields 0.92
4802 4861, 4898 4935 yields 1.21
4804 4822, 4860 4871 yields 0.70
